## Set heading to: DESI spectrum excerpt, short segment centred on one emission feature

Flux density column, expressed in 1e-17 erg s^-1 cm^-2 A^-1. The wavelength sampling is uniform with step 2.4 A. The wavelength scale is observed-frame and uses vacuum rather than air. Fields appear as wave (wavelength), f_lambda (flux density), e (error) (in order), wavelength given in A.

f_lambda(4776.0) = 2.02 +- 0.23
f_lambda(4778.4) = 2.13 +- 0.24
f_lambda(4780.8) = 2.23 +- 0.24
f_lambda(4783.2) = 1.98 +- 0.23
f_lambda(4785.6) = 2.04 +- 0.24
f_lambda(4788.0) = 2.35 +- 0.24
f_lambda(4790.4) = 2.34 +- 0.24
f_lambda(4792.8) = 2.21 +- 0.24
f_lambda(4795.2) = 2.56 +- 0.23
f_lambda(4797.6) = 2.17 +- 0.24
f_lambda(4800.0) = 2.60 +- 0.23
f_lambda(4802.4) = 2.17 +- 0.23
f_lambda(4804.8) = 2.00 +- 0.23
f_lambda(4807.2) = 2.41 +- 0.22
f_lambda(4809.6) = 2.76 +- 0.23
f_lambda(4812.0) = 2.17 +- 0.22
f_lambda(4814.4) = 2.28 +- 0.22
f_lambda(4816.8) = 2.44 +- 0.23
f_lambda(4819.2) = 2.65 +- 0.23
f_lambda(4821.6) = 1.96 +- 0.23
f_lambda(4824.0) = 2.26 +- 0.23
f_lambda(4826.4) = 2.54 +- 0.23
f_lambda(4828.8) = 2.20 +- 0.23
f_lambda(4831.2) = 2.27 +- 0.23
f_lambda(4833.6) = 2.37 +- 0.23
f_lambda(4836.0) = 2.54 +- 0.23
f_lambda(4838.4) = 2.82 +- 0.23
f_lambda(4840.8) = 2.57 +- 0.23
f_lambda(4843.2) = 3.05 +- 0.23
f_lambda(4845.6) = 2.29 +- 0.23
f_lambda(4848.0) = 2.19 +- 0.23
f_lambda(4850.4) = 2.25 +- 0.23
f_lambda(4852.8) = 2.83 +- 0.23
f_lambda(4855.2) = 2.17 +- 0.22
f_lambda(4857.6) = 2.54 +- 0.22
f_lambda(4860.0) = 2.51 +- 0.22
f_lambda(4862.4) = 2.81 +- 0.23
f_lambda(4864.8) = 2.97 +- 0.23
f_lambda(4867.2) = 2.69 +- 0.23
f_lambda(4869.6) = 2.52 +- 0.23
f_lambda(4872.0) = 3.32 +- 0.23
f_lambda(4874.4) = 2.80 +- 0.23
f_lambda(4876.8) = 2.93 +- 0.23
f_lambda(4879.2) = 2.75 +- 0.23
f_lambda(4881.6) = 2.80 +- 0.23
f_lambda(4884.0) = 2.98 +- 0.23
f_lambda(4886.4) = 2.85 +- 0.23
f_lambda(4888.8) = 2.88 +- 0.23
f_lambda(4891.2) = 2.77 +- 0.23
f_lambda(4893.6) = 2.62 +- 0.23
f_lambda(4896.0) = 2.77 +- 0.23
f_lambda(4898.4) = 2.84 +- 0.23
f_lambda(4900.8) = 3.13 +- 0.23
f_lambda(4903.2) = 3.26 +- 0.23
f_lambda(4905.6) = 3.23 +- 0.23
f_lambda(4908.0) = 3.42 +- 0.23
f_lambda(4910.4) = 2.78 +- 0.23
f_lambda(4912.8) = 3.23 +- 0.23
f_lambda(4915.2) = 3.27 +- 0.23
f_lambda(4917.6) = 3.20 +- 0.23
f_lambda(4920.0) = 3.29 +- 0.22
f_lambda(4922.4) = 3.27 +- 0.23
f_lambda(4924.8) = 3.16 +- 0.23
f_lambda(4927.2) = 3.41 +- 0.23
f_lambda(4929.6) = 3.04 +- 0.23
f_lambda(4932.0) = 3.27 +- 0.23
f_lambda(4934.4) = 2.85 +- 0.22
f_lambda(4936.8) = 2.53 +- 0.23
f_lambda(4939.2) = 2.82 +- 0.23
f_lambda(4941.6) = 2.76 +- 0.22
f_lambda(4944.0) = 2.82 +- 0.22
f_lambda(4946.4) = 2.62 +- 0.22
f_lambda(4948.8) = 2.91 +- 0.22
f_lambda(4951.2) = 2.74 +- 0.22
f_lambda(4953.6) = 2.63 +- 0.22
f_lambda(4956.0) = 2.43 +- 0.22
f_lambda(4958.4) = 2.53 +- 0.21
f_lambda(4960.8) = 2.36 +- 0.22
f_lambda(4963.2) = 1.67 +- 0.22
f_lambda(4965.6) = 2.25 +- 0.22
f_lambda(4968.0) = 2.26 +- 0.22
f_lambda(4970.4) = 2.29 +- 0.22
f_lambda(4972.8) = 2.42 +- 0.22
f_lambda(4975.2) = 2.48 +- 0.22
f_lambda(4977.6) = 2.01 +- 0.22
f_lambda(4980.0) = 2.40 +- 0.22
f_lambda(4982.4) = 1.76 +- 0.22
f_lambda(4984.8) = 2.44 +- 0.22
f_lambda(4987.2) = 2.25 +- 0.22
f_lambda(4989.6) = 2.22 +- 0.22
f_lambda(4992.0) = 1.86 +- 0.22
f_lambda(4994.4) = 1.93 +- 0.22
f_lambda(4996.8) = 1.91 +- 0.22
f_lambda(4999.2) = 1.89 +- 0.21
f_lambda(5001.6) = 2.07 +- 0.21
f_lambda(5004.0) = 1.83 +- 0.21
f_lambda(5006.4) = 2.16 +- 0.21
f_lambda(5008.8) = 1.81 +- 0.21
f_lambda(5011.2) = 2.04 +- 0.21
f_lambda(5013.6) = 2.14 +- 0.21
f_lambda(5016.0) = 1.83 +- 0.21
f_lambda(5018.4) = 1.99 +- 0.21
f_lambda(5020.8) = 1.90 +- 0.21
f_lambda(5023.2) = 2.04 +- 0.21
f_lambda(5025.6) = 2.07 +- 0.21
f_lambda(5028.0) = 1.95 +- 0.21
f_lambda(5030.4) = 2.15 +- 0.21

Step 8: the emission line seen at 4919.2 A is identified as C III]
